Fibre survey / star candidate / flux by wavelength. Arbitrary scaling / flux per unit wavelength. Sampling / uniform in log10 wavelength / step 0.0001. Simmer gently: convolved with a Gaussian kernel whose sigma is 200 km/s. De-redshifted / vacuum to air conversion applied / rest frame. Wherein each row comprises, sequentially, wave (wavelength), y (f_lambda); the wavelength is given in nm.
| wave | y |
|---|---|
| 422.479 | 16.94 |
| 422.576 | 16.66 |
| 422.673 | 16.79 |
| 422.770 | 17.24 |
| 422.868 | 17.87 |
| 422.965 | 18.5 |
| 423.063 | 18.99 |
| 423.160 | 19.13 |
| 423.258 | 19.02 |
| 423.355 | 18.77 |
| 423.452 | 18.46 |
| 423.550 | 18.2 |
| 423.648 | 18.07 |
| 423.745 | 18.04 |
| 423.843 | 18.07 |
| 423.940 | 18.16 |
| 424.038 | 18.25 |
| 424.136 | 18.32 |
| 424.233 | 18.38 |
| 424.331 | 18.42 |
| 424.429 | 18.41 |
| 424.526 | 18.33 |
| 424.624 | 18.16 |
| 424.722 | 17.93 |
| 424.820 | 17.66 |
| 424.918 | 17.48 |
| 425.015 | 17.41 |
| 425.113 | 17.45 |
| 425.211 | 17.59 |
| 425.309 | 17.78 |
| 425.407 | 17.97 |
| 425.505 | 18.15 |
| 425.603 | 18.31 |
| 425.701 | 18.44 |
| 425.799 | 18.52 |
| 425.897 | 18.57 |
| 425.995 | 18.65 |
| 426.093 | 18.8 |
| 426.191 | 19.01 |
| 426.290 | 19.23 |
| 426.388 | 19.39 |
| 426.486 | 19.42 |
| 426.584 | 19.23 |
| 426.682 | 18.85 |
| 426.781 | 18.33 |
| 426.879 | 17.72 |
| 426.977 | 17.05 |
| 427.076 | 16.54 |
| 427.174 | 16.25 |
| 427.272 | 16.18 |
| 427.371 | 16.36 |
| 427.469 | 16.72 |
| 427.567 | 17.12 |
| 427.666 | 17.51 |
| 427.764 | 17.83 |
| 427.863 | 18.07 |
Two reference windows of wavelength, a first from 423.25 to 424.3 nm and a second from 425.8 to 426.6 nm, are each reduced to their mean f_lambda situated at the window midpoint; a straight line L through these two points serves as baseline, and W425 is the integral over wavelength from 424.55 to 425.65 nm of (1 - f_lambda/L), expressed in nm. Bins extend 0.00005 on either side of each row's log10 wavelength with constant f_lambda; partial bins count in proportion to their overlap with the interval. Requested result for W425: 0.05 nm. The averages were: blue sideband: 18.3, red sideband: 19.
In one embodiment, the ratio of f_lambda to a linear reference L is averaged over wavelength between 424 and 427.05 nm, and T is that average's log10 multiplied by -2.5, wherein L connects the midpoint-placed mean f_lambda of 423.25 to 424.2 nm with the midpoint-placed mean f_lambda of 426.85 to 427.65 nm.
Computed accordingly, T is -0.05 mag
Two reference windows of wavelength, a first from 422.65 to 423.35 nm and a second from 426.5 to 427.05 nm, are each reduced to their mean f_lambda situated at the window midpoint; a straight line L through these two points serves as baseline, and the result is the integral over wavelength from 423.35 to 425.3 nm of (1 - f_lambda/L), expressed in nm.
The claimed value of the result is 0.02 nm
